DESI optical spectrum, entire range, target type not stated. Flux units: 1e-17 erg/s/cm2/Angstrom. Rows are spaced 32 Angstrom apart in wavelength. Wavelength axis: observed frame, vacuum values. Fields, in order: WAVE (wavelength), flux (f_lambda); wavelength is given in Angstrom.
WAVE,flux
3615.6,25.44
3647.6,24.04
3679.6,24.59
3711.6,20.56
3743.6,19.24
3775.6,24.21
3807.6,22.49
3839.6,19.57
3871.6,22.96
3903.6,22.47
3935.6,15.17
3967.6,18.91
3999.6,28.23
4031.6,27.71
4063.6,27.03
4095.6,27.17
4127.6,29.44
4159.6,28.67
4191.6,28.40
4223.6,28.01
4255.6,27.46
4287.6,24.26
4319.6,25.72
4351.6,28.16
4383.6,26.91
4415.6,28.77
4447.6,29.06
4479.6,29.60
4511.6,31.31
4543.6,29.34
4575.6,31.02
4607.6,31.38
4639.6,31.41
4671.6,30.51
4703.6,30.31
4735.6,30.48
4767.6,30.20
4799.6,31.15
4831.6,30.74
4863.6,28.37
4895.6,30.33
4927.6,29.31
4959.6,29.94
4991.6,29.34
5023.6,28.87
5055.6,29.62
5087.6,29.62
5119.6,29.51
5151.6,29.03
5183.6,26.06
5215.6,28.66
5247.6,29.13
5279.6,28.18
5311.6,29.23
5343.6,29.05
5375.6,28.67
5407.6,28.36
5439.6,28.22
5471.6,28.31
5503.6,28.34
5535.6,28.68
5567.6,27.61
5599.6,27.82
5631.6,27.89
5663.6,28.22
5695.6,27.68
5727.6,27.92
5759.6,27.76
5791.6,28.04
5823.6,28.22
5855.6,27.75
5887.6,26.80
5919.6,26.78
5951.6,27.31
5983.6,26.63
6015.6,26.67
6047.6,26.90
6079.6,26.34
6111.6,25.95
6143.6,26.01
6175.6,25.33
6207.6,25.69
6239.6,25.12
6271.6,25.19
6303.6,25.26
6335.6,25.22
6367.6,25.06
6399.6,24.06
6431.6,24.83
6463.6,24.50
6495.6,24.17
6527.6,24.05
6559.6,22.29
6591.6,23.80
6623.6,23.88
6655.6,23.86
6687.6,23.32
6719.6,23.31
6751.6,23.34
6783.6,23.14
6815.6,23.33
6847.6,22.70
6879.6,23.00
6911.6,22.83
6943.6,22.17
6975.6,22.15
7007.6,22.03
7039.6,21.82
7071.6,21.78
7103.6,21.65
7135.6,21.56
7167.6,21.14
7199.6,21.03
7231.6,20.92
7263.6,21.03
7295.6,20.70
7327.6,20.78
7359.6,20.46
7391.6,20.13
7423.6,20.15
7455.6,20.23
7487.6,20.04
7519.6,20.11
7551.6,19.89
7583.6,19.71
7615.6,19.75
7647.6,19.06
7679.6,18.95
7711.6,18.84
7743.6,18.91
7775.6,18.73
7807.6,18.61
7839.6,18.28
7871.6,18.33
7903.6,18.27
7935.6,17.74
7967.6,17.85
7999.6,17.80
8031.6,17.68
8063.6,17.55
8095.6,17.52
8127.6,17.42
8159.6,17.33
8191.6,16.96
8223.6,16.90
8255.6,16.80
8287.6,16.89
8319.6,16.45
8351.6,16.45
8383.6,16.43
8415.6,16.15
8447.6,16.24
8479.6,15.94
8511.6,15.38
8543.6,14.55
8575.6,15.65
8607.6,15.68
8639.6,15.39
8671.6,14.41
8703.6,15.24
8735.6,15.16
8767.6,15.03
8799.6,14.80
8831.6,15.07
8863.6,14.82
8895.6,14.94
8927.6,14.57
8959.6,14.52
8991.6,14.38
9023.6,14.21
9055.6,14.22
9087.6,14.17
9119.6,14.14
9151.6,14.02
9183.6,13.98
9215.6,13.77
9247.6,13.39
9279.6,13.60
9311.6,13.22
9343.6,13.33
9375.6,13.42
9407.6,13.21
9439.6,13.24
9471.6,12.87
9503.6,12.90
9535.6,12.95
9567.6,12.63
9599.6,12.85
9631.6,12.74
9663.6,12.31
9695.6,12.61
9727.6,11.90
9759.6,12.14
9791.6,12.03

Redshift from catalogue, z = 0.00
